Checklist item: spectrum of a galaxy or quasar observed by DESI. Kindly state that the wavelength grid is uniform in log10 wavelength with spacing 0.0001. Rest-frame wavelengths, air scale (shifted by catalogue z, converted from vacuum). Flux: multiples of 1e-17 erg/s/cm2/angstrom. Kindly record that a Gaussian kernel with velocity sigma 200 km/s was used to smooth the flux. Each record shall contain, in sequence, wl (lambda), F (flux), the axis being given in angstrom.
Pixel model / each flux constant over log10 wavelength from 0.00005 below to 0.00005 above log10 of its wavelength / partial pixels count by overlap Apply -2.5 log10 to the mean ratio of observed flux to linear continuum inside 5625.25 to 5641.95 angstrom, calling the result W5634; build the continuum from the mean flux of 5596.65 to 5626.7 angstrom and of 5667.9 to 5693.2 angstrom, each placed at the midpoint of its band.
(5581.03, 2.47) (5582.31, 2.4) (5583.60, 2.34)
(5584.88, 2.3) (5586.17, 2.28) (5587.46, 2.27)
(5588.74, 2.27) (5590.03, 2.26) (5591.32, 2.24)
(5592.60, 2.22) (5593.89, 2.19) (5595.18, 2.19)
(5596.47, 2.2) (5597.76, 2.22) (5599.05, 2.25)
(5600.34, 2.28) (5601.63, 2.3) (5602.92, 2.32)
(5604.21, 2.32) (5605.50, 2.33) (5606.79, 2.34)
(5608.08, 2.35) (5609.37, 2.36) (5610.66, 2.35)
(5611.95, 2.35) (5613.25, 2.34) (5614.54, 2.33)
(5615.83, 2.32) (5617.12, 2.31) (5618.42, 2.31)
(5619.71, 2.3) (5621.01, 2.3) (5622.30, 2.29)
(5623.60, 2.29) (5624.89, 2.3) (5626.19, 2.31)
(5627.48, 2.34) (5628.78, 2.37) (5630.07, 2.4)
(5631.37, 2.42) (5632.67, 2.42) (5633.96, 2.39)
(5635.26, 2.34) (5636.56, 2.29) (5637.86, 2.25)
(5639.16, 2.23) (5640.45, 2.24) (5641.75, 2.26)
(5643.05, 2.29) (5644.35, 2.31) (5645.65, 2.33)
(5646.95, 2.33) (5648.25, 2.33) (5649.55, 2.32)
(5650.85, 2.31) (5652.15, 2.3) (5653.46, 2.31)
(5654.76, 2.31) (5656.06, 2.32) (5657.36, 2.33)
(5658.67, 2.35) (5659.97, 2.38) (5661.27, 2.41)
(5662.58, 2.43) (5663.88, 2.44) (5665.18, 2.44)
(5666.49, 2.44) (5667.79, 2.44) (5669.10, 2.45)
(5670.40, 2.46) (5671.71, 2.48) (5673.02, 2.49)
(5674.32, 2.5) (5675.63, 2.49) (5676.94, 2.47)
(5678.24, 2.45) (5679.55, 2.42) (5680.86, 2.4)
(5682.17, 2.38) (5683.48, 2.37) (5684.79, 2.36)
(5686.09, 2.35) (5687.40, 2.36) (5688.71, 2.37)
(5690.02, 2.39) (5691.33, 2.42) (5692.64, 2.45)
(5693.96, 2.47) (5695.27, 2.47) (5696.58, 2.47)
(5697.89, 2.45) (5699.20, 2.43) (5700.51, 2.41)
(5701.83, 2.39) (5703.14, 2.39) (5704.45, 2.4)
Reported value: 0.01 mag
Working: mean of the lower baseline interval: 2.31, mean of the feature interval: 2.33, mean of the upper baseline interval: 2.42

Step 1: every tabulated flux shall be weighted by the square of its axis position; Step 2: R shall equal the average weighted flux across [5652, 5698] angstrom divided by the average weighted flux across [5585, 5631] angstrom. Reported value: 1.07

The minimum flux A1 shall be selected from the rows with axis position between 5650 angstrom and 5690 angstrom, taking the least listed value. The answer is 2.3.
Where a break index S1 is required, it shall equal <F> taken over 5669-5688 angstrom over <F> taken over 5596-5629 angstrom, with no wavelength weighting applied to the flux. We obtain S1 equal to 1.05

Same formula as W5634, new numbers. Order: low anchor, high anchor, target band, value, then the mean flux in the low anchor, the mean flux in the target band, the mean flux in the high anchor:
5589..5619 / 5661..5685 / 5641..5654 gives 0.04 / 2.29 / 2.31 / 2.44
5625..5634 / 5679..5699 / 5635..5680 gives 0.01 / 2.37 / 2.37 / 2.41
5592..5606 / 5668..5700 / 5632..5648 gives 0.01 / 2.25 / 2.31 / 2.43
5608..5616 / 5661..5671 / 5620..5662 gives 0.03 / 2.34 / 2.32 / 2.44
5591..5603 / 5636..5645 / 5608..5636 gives -0.04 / 2.24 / 2.34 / 2.27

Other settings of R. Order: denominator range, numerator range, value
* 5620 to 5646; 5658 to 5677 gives 1.07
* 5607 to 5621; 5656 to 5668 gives 1.05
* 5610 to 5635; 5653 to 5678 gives 1.05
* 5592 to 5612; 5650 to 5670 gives 1.06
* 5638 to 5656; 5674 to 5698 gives 1.07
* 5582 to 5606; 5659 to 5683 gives 1.11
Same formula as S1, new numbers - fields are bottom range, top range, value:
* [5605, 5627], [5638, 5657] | 0.99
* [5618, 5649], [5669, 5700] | 1.05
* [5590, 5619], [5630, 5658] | 1.01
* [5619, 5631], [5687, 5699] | 1.04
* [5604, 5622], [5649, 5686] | 1.03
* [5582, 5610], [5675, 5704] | 1.06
